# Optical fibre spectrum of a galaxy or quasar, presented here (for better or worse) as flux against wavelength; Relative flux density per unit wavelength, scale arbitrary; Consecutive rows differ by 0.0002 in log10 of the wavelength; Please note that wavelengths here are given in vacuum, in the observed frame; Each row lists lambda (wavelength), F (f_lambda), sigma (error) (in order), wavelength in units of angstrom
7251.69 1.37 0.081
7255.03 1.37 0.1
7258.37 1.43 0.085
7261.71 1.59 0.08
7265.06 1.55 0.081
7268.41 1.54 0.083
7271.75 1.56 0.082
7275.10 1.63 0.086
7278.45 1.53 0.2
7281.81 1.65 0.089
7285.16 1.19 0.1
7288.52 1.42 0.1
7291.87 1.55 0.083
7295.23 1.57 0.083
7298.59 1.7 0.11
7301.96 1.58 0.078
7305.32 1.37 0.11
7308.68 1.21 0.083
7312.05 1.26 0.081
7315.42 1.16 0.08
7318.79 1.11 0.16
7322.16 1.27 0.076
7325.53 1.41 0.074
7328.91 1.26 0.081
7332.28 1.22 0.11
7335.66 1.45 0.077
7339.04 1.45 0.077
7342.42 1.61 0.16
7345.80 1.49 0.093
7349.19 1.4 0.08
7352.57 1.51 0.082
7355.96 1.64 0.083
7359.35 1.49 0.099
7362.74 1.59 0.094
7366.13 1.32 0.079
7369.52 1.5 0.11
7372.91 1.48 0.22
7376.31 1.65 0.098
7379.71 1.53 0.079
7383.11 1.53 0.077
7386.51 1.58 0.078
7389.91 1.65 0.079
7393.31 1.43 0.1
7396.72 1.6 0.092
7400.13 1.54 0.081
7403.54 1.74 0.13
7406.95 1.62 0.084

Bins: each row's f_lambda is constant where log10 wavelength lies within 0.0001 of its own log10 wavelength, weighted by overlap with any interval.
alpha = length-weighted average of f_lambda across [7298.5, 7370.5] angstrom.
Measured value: 1.4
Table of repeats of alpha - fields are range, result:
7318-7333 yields 1.27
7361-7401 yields 1.53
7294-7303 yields 1.62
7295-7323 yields 1.35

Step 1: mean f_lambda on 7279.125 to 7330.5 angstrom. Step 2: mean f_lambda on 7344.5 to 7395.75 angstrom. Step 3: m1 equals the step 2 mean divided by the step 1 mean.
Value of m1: 1.10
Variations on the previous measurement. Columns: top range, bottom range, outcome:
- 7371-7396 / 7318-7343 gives 1.15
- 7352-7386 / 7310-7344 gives 1.16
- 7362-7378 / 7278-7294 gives 1.03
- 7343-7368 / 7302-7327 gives 1.17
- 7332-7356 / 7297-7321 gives 1.10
